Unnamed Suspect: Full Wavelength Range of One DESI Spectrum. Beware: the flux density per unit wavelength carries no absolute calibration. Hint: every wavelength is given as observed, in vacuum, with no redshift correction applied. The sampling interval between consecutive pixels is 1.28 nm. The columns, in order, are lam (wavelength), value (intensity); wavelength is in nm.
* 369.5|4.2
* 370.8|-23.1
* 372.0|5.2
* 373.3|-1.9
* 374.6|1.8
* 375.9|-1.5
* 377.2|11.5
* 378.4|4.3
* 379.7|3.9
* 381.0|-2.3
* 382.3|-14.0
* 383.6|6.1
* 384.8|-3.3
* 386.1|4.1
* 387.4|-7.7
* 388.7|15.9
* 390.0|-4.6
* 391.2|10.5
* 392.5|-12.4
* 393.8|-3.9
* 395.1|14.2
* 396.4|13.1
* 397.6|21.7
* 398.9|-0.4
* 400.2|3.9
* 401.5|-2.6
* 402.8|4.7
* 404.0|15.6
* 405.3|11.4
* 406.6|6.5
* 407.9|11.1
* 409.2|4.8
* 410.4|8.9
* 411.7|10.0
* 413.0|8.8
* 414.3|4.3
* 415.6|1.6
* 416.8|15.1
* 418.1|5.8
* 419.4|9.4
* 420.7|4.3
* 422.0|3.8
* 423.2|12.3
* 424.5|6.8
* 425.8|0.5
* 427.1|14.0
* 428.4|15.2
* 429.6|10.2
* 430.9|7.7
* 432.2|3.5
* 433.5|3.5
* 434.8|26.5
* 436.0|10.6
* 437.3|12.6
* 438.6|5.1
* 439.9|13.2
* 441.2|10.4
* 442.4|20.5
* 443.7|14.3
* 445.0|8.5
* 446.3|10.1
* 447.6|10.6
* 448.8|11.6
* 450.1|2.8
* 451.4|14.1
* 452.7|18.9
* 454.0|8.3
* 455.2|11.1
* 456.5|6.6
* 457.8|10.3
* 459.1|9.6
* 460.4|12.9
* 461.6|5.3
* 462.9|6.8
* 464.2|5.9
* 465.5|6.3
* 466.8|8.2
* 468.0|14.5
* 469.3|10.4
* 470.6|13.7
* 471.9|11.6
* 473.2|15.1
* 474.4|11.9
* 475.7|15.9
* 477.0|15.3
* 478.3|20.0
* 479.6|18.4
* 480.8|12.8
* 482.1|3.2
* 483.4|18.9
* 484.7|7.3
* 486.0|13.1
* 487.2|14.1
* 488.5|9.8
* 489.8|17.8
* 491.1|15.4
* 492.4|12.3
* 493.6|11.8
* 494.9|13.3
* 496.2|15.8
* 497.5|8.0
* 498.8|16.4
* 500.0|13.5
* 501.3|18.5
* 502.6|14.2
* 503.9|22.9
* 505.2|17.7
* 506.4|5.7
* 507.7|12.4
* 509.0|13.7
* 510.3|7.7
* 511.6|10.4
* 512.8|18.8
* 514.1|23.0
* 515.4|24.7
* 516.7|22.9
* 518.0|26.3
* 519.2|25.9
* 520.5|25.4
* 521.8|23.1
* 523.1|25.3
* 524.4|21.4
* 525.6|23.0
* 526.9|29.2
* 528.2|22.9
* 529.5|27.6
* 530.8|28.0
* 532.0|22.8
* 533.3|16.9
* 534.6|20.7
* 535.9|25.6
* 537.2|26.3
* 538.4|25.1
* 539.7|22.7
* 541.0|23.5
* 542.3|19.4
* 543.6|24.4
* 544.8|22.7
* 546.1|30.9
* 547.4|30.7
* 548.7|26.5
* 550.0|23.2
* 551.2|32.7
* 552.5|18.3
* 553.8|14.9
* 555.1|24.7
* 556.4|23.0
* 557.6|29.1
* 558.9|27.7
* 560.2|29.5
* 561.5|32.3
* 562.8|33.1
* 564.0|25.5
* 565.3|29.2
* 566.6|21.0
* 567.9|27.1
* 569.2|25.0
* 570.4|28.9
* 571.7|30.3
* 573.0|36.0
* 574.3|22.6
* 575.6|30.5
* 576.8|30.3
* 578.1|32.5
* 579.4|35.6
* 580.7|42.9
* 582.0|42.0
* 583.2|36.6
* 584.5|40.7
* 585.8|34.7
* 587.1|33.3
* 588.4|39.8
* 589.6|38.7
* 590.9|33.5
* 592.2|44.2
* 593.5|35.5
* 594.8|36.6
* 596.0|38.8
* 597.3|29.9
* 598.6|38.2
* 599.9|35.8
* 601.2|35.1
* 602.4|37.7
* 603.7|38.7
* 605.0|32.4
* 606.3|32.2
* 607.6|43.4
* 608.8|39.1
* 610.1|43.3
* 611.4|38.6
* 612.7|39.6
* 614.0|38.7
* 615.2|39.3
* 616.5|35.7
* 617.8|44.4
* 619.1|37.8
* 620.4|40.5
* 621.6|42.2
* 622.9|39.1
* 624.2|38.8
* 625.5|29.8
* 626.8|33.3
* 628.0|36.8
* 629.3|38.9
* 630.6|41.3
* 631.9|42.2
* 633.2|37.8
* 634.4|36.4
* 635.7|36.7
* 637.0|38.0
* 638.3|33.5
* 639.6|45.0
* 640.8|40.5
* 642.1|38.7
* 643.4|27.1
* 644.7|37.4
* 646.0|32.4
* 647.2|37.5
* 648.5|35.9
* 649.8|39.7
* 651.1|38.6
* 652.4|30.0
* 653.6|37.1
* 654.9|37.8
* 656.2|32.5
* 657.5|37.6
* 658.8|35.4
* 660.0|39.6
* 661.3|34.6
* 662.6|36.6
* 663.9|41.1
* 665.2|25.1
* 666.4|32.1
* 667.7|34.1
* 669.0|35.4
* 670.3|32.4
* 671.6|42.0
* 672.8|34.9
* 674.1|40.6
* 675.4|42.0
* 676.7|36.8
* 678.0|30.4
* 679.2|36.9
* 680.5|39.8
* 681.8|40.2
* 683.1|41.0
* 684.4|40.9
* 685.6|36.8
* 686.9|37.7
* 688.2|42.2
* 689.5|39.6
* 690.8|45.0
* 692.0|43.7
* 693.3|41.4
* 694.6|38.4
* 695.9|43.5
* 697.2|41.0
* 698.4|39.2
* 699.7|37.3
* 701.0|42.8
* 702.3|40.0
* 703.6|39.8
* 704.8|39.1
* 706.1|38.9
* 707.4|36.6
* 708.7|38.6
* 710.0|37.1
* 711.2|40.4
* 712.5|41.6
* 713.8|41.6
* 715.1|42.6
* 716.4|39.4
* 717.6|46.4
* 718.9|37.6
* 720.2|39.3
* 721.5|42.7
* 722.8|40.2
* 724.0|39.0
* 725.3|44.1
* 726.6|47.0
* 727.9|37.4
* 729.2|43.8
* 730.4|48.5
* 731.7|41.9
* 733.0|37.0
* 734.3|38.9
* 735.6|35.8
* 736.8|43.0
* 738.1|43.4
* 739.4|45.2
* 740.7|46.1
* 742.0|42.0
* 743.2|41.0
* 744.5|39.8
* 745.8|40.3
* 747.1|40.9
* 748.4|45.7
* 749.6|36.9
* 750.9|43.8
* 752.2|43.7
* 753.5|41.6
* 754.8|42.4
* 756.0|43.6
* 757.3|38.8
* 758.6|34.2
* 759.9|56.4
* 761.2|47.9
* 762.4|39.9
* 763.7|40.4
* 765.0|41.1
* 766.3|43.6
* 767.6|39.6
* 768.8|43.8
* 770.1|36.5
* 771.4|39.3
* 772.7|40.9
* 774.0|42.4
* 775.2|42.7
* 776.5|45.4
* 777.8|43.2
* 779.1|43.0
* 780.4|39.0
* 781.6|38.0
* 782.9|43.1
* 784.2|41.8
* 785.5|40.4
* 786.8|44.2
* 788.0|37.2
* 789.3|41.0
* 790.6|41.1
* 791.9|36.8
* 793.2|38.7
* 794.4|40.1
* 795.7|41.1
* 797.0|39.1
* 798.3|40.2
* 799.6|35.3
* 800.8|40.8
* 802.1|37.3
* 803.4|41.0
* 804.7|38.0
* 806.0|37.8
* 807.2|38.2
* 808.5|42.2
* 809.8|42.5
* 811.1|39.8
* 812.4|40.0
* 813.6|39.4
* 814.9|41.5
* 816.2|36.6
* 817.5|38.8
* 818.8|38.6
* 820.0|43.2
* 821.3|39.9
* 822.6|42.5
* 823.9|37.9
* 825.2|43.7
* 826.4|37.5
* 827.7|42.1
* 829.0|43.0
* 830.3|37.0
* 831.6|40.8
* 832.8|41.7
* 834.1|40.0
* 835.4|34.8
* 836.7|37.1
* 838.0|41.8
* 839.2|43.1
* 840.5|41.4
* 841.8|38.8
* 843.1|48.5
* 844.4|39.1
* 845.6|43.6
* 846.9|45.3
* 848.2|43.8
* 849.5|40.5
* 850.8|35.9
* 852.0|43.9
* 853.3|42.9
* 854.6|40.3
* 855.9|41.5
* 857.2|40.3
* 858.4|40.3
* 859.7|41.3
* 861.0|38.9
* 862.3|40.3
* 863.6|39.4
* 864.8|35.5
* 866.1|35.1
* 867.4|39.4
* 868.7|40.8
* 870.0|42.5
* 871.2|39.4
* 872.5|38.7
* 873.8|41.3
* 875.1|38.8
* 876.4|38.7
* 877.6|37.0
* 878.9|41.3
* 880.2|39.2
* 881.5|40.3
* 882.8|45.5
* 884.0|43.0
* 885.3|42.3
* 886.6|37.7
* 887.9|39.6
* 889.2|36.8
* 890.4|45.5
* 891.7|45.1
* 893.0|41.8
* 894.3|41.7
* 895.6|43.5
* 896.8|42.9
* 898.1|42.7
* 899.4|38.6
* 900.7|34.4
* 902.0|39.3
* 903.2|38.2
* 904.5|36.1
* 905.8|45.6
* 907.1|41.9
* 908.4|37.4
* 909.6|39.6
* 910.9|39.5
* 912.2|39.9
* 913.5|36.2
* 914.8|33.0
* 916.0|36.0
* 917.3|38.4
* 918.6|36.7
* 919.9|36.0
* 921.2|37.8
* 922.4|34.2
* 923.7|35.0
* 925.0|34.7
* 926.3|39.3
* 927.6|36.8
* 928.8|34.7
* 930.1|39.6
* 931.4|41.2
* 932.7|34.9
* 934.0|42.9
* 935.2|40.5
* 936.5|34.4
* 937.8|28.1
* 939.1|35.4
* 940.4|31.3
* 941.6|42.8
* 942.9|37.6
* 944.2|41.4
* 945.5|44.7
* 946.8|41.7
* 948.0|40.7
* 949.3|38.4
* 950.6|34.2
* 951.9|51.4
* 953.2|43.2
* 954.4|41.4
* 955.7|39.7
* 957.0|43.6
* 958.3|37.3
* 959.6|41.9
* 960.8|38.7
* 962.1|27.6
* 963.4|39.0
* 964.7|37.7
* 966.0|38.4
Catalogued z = 0.286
